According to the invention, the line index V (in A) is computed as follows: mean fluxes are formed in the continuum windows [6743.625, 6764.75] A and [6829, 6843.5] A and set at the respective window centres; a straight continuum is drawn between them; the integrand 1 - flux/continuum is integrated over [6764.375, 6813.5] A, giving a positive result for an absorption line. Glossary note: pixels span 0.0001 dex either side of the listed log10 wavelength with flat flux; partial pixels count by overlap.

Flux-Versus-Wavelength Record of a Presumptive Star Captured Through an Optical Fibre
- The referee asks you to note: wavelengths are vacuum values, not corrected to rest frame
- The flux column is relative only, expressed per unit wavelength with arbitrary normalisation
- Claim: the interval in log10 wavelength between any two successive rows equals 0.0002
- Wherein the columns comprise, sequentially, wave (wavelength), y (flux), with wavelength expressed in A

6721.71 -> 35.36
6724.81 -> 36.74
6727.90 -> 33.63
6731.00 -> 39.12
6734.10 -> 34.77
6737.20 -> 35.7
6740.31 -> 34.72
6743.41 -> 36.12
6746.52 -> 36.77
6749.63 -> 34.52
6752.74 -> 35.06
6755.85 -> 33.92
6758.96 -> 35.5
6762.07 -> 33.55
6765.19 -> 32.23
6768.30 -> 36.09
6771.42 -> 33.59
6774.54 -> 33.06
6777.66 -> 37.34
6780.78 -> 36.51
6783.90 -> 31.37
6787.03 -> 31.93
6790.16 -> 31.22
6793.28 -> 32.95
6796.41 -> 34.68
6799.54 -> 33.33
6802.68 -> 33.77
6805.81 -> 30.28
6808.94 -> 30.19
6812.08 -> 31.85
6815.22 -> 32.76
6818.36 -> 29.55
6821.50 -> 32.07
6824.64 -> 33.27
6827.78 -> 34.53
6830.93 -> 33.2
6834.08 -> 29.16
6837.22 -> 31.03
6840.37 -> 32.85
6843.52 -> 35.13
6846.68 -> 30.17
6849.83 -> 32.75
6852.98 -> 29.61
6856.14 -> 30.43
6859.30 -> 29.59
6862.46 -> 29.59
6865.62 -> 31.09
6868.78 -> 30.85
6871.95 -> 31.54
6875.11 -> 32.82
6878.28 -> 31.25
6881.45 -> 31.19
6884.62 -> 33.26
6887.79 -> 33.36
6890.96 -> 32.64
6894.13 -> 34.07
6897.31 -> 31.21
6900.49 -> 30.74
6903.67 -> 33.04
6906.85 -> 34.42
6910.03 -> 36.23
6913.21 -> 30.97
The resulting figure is 0.7 A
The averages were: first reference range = 34.8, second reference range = 32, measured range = 33.2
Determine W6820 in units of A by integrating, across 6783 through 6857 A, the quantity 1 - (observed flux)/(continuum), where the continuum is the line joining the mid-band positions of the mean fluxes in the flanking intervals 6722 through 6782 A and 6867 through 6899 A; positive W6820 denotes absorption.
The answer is 3.6 A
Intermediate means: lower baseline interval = 35.2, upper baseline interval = 32.2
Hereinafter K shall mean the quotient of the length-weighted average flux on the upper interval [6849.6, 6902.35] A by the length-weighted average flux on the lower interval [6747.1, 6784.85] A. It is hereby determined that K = 0.9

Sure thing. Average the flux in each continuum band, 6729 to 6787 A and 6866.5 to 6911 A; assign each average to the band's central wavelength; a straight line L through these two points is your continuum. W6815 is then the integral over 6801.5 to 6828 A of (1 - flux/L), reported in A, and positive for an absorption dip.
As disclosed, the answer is 1.56 A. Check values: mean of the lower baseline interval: 34.9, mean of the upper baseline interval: 32.5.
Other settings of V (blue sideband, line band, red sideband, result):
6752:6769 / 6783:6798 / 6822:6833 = 0.6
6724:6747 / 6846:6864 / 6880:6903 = 1.5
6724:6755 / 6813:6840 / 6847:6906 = 0.9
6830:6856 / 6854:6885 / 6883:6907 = 1.1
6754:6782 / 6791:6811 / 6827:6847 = 0.6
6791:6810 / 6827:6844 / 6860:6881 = -0.3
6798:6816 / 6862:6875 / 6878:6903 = 0.4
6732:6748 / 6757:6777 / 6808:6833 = 0.2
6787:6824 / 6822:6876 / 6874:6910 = 1.3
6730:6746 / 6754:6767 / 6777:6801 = 0.4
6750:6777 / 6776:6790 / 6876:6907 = 0.0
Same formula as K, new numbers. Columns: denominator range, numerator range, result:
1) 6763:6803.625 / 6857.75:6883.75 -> 0.92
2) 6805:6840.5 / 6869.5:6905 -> 1.02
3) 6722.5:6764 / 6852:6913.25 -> 0.90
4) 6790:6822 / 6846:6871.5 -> 0.95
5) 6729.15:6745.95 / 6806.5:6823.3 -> 0.87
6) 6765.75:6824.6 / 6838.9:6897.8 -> 0.97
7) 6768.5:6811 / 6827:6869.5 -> 0.95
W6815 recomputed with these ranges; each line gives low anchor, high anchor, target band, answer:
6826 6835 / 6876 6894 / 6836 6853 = 0.19 A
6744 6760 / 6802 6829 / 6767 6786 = -0.35 A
